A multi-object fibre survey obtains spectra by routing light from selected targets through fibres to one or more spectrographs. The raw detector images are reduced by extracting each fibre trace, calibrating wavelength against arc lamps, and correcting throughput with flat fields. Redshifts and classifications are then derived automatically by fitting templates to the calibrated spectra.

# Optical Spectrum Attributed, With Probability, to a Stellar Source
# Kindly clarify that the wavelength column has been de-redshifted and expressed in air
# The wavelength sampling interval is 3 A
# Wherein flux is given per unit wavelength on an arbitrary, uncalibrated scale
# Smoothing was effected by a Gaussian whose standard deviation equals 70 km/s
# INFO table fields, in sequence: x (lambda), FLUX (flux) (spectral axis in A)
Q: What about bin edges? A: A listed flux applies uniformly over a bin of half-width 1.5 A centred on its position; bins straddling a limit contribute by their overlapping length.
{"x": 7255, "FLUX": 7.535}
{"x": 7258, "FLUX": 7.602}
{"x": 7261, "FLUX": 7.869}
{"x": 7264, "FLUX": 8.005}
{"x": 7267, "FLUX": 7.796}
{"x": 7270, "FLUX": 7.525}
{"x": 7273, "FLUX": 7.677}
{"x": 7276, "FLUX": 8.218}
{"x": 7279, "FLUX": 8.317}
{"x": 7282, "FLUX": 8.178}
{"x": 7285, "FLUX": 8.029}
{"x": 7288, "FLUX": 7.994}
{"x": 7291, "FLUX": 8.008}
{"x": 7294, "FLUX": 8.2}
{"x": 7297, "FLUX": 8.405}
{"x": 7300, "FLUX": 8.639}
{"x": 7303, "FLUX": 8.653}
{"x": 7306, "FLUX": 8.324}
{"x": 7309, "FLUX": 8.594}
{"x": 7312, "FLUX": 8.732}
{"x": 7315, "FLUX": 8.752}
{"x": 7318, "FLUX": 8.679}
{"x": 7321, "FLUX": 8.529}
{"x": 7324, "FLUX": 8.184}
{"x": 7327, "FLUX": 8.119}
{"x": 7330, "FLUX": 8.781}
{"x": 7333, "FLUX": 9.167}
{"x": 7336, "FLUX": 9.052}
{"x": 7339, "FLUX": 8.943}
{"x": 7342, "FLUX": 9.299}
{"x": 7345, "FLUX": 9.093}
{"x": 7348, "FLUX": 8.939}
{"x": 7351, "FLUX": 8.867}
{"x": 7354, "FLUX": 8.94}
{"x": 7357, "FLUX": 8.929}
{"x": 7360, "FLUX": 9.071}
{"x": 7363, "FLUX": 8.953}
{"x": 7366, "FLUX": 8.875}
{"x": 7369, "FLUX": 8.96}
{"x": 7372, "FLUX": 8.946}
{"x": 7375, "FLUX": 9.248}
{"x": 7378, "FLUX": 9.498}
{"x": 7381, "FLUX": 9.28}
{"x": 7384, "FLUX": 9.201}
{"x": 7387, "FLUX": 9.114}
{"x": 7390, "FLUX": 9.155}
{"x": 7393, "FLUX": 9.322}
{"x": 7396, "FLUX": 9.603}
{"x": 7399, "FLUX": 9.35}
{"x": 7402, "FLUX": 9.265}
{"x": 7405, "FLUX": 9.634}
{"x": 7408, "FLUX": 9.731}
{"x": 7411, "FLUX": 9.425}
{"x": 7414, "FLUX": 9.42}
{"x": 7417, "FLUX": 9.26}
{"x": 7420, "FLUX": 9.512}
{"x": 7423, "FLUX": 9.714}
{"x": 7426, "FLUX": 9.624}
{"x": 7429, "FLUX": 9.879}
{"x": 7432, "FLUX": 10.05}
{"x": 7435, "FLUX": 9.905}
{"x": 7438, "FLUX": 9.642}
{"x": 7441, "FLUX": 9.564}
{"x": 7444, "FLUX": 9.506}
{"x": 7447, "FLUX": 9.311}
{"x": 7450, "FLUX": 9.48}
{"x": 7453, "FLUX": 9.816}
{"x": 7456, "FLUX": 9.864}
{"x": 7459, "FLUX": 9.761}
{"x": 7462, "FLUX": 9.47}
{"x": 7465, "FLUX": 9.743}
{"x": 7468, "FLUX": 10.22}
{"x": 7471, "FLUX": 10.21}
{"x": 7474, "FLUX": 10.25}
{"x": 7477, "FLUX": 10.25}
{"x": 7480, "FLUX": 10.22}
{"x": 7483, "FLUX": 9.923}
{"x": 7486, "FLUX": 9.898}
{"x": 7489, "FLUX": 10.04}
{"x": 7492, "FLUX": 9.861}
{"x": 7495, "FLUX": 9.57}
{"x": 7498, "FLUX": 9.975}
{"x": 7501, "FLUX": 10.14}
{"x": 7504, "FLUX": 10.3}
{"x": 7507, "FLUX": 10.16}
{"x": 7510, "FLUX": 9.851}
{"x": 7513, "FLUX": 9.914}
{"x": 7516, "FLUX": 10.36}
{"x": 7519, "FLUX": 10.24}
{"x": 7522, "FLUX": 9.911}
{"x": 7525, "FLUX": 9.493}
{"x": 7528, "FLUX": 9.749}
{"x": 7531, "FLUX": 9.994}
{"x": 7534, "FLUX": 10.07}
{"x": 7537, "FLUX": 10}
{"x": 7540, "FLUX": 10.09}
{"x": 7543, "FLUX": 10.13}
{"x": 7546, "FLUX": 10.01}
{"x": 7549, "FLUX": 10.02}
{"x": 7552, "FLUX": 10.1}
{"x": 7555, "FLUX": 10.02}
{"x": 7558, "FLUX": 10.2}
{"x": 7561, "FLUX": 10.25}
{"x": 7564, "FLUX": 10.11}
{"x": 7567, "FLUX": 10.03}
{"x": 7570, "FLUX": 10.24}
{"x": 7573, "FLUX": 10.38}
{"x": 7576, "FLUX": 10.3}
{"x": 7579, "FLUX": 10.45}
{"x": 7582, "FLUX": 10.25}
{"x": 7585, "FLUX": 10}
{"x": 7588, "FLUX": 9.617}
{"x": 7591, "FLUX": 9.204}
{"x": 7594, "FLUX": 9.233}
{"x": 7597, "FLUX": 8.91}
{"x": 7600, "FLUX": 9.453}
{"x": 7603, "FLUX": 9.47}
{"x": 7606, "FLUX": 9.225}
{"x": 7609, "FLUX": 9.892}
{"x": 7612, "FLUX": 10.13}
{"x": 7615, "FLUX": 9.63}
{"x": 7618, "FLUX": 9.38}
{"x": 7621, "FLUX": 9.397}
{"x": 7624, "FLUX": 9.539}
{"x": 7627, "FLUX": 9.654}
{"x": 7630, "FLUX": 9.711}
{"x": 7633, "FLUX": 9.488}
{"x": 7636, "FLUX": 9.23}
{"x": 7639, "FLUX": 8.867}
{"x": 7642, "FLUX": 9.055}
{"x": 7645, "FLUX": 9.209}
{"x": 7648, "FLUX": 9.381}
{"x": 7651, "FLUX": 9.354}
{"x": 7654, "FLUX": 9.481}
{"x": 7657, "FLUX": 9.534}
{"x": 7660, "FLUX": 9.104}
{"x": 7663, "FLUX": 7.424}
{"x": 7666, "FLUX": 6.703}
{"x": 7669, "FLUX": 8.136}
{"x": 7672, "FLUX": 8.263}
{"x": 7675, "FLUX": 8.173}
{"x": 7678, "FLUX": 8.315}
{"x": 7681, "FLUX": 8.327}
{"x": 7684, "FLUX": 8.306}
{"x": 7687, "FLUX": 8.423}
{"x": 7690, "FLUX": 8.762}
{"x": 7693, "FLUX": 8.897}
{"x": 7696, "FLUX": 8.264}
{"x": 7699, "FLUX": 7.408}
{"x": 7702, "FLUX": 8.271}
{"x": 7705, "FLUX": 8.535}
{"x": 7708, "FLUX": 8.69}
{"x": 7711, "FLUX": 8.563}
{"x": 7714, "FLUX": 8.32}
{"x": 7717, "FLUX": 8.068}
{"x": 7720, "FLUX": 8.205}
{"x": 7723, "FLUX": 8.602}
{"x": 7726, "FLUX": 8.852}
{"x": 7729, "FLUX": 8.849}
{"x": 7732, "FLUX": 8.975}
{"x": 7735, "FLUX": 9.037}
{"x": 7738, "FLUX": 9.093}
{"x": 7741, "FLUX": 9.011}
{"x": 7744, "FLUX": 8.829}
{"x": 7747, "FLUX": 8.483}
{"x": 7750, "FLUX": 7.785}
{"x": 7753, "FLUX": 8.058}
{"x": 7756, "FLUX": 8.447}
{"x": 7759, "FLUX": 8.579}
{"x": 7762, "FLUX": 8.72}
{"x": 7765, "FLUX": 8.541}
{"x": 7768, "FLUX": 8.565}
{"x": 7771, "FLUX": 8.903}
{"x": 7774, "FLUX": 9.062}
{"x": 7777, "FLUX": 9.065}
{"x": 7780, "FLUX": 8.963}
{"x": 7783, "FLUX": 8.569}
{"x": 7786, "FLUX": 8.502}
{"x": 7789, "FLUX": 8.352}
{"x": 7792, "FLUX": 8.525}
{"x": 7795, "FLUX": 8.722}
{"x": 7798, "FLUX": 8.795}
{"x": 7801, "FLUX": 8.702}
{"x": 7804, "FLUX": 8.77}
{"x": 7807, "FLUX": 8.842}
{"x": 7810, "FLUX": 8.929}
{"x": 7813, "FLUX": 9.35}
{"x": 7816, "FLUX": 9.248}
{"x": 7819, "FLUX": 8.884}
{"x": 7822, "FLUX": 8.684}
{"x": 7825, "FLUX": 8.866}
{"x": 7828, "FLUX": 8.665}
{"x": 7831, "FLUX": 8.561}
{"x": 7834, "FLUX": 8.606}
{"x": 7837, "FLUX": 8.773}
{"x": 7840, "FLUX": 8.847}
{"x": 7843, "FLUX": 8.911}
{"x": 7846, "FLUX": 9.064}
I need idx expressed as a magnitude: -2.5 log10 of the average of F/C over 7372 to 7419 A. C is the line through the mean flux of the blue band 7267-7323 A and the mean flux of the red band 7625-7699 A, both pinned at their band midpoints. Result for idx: -0.12 mag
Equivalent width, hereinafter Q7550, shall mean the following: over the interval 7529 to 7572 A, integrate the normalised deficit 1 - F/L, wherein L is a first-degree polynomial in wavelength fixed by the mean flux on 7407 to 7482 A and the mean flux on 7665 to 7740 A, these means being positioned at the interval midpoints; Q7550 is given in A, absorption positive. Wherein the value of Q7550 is -4.1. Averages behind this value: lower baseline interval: 9.75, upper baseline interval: 8.42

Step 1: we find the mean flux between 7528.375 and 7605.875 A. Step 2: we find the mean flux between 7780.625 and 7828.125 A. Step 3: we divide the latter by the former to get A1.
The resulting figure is 0.88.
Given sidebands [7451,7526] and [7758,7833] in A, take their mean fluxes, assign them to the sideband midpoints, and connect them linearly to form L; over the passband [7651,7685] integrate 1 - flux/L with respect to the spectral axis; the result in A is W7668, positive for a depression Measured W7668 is 3.3 A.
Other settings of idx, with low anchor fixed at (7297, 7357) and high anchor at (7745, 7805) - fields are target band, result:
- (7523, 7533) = -0.128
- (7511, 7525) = -0.156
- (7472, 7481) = -0.177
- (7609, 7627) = -0.117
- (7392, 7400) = -0.085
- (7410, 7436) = -0.110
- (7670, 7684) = 0.047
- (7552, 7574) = -0.172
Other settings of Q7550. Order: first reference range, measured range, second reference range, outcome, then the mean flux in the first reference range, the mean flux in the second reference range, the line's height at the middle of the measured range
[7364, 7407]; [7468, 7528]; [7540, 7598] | -2.0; 9.25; 9.98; 9.7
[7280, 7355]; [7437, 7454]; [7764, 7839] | -1.8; 8.6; 8.78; 8.65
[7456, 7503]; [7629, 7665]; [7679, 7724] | -1.4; 9.97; 8.37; 8.76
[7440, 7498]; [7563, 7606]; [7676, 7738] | -2.9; 9.85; 8.5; 9.19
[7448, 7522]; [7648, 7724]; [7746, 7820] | 5.7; 9.97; 8.69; 9.11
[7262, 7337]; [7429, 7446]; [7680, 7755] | -2.7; 8.33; 8.51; 8.39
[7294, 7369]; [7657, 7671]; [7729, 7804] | 1.1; 8.76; 8.68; 8.7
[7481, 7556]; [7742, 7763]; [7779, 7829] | 1.4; 9.99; 8.79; 9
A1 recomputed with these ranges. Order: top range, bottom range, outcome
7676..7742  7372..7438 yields 0.90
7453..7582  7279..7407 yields 1.14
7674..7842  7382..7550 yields 0.88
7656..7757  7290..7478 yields 0.91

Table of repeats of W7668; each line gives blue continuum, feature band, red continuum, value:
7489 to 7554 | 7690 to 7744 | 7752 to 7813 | 2.7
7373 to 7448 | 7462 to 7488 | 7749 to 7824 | -1.9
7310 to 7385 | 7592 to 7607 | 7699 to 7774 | -1.0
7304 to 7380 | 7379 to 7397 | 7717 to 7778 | -0.9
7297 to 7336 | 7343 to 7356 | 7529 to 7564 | -0.2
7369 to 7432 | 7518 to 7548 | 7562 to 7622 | -0.9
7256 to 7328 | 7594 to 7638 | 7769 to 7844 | -4.7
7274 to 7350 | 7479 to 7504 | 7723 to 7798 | -4.0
